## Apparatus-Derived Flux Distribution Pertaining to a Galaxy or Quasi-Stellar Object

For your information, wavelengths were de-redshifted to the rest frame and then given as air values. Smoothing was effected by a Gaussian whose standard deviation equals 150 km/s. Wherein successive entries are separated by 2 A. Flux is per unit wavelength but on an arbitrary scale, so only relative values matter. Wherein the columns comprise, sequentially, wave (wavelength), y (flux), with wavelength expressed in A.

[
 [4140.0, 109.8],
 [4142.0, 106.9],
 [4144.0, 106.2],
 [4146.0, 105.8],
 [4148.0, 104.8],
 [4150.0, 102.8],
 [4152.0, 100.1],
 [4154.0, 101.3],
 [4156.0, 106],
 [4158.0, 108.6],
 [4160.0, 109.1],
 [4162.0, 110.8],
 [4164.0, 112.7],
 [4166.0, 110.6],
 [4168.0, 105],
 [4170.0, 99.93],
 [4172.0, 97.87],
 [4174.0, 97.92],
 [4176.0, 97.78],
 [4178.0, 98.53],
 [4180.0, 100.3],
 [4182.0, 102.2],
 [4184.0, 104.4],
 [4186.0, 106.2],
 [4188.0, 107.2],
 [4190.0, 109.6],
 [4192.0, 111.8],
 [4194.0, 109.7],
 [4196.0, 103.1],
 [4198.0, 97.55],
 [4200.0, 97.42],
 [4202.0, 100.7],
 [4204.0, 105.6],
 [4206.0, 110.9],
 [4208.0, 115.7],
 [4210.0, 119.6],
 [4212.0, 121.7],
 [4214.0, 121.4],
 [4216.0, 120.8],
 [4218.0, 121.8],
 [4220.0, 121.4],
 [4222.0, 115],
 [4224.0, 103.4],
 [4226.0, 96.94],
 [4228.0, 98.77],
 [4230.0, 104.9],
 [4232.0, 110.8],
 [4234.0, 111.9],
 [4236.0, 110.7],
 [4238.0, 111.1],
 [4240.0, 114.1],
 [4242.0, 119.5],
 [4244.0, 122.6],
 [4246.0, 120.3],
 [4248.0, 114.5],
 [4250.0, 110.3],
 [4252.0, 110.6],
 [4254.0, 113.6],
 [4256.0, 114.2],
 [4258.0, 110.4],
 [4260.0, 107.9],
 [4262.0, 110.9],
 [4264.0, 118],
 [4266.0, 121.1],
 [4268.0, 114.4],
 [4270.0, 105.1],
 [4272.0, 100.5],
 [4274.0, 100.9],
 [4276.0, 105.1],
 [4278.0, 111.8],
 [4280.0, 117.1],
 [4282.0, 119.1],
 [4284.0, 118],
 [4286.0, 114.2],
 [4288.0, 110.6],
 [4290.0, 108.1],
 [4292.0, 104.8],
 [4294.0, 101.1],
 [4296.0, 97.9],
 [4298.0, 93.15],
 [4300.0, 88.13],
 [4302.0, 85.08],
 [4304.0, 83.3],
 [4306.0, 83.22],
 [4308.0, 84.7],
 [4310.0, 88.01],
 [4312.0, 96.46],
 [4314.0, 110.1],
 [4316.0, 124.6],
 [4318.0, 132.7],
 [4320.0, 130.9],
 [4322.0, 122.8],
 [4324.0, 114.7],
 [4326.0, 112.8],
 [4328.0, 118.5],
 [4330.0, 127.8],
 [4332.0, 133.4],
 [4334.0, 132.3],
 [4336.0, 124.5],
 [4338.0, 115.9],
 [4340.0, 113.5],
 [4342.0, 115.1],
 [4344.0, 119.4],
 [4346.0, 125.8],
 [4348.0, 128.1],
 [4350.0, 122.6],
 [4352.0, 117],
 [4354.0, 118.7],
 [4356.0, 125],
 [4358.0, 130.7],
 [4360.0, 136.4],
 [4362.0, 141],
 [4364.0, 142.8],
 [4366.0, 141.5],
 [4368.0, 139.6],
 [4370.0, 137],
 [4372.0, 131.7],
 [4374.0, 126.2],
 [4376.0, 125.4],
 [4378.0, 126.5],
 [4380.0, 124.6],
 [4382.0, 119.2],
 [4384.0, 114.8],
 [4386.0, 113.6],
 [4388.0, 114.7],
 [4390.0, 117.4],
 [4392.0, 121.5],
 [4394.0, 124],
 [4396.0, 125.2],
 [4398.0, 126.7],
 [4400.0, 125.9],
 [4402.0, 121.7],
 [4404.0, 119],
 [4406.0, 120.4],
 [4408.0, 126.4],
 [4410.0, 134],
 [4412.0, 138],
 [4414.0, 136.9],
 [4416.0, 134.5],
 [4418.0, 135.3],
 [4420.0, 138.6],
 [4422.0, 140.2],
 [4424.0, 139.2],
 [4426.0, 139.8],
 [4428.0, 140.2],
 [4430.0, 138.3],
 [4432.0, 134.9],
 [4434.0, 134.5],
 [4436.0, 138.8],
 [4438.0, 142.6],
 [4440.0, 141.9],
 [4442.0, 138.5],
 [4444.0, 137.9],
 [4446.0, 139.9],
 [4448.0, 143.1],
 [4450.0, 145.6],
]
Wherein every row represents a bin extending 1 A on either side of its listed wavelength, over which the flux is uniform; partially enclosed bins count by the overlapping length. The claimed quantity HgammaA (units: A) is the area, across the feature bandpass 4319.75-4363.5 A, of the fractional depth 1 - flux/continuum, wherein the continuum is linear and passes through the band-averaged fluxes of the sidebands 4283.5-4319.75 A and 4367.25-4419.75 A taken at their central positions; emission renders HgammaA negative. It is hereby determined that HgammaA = -4.5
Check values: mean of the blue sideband 102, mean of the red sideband 126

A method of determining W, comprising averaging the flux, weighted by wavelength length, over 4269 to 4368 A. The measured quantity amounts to 114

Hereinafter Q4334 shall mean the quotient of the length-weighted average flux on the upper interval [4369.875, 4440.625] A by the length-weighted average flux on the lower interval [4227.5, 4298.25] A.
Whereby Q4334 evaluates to 1.17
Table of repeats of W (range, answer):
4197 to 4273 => 112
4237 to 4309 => 107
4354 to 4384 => 131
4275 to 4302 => 106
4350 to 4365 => 130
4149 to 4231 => 107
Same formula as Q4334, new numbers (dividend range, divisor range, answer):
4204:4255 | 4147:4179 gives 1.09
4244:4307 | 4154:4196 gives 1.02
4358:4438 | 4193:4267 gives 1.17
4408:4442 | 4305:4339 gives 1.20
